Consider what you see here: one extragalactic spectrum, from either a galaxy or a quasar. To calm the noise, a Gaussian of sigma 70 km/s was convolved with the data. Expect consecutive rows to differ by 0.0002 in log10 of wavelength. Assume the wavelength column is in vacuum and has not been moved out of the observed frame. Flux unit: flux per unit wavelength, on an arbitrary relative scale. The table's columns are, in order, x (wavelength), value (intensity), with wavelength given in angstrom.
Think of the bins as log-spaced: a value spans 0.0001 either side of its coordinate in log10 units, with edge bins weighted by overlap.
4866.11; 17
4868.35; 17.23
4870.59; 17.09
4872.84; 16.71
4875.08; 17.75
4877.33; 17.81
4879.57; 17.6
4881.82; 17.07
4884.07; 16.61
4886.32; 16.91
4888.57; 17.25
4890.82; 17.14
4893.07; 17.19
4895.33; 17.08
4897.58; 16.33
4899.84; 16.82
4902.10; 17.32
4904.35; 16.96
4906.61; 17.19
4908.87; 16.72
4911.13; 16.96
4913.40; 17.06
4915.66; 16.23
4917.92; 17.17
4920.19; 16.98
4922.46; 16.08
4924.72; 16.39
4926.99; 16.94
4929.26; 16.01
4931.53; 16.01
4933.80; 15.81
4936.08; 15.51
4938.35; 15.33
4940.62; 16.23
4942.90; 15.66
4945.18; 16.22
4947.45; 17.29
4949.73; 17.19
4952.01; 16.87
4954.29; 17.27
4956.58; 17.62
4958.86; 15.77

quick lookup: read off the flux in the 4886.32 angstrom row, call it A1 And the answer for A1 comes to 16.91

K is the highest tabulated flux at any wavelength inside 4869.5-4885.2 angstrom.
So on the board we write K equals 17.81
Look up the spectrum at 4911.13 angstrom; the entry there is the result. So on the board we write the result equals 16.96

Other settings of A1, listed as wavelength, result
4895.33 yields 17.08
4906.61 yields 17.19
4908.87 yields 16.72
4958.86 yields 15.77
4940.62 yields 16.23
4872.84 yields 16.71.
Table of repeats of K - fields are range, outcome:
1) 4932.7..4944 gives 16.23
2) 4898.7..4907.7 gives 17.32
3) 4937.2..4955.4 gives 17.29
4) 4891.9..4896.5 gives 17.19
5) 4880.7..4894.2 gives 17.25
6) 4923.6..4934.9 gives 16.94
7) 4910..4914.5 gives 17.06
